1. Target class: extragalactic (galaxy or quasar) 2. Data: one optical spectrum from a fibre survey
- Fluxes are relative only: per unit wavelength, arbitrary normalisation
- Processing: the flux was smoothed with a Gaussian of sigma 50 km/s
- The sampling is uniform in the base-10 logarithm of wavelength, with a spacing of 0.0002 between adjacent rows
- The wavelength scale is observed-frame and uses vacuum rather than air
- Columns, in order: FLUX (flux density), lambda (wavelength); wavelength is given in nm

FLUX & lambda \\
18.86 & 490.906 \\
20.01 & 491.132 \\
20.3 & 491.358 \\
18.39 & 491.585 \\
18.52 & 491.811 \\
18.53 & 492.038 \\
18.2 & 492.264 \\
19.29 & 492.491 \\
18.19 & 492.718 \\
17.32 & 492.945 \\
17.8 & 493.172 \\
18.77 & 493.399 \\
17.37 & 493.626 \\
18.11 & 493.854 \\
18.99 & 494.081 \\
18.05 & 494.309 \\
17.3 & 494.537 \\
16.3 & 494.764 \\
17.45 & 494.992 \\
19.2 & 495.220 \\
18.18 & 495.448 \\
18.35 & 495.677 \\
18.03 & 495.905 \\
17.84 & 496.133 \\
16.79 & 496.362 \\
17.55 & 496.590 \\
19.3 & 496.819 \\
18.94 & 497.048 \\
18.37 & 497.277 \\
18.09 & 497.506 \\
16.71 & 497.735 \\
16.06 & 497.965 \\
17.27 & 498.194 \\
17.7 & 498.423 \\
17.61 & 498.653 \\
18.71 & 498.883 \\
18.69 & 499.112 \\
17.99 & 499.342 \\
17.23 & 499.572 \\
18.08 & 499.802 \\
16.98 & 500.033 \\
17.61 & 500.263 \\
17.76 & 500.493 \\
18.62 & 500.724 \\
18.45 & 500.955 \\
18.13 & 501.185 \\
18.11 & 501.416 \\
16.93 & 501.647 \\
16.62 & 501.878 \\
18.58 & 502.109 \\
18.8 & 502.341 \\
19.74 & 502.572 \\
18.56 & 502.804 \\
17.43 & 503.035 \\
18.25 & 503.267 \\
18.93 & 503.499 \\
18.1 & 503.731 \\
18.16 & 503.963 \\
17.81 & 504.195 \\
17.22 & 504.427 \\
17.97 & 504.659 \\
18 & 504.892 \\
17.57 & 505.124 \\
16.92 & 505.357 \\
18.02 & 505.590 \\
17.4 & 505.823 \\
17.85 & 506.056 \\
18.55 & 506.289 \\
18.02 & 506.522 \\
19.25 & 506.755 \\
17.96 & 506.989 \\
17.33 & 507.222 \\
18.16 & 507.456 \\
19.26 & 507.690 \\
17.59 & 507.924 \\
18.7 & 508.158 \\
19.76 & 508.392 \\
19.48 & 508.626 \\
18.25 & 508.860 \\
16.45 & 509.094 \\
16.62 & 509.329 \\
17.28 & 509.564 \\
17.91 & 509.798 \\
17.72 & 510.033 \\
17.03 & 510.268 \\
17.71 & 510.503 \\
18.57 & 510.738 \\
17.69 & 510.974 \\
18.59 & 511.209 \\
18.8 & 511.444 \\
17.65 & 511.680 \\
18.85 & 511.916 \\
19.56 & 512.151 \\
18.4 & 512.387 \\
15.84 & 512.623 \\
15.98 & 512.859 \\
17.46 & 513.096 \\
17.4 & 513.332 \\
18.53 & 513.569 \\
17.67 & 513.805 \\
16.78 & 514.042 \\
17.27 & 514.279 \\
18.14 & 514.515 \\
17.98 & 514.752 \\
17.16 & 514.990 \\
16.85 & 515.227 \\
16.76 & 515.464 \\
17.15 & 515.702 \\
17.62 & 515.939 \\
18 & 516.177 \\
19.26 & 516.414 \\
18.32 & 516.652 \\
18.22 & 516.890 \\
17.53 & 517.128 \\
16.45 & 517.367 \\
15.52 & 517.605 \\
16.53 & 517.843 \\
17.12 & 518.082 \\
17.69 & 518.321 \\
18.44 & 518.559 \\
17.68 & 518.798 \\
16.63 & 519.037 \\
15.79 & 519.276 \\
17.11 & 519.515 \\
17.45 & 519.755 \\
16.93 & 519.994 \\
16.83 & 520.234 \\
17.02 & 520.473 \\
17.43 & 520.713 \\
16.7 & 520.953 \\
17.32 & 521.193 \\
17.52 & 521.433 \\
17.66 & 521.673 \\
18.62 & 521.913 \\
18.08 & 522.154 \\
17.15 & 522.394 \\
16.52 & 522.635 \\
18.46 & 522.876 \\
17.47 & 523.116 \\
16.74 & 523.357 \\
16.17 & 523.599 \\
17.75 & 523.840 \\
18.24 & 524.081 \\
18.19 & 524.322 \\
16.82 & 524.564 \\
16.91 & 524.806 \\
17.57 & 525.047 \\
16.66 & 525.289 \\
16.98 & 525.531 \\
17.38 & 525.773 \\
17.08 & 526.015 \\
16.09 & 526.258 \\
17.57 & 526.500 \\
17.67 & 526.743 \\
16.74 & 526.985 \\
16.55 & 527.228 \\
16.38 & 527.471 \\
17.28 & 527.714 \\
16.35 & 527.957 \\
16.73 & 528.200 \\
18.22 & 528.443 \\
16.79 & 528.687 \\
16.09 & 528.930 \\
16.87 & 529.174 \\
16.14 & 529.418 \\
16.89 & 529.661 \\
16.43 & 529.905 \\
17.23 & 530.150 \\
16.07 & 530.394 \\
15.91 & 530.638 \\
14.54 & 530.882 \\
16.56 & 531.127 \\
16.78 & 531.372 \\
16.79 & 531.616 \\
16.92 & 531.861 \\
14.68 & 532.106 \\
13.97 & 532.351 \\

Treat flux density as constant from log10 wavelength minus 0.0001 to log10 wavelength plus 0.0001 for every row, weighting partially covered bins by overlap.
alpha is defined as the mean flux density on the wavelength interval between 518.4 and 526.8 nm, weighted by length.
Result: 17.3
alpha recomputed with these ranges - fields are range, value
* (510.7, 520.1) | 17.5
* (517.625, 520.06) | 17.1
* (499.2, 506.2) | 17.9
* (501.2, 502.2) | 17.6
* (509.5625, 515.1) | 17.8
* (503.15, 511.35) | 18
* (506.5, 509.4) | 18.2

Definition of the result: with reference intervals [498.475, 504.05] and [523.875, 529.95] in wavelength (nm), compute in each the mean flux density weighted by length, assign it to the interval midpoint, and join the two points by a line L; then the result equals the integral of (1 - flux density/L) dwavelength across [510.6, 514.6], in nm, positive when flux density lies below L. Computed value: -0.05 nm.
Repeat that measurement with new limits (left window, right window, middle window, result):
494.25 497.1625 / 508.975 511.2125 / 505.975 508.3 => -0.09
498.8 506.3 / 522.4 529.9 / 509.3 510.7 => 0.01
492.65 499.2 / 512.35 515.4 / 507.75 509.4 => -0.07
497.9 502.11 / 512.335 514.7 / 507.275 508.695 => -0.10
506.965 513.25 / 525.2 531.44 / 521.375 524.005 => -0.06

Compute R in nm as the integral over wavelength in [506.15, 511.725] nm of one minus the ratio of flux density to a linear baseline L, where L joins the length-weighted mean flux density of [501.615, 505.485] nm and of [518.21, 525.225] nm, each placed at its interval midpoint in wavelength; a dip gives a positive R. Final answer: -0.09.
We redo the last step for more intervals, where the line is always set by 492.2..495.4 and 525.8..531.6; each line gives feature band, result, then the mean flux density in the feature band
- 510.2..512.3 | -0.116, 18.3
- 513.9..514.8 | -0.015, 17.5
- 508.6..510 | -0.010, 17.6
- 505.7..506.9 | -0.046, 18.2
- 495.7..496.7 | 0.017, 17.6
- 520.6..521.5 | -0.014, 17.2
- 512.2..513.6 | -0.002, 17.3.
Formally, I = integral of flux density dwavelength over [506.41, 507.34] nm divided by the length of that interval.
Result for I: 18.1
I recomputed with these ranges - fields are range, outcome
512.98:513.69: 17.8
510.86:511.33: 18.2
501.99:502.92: 18.9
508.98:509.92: 17.1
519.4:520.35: 17.1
